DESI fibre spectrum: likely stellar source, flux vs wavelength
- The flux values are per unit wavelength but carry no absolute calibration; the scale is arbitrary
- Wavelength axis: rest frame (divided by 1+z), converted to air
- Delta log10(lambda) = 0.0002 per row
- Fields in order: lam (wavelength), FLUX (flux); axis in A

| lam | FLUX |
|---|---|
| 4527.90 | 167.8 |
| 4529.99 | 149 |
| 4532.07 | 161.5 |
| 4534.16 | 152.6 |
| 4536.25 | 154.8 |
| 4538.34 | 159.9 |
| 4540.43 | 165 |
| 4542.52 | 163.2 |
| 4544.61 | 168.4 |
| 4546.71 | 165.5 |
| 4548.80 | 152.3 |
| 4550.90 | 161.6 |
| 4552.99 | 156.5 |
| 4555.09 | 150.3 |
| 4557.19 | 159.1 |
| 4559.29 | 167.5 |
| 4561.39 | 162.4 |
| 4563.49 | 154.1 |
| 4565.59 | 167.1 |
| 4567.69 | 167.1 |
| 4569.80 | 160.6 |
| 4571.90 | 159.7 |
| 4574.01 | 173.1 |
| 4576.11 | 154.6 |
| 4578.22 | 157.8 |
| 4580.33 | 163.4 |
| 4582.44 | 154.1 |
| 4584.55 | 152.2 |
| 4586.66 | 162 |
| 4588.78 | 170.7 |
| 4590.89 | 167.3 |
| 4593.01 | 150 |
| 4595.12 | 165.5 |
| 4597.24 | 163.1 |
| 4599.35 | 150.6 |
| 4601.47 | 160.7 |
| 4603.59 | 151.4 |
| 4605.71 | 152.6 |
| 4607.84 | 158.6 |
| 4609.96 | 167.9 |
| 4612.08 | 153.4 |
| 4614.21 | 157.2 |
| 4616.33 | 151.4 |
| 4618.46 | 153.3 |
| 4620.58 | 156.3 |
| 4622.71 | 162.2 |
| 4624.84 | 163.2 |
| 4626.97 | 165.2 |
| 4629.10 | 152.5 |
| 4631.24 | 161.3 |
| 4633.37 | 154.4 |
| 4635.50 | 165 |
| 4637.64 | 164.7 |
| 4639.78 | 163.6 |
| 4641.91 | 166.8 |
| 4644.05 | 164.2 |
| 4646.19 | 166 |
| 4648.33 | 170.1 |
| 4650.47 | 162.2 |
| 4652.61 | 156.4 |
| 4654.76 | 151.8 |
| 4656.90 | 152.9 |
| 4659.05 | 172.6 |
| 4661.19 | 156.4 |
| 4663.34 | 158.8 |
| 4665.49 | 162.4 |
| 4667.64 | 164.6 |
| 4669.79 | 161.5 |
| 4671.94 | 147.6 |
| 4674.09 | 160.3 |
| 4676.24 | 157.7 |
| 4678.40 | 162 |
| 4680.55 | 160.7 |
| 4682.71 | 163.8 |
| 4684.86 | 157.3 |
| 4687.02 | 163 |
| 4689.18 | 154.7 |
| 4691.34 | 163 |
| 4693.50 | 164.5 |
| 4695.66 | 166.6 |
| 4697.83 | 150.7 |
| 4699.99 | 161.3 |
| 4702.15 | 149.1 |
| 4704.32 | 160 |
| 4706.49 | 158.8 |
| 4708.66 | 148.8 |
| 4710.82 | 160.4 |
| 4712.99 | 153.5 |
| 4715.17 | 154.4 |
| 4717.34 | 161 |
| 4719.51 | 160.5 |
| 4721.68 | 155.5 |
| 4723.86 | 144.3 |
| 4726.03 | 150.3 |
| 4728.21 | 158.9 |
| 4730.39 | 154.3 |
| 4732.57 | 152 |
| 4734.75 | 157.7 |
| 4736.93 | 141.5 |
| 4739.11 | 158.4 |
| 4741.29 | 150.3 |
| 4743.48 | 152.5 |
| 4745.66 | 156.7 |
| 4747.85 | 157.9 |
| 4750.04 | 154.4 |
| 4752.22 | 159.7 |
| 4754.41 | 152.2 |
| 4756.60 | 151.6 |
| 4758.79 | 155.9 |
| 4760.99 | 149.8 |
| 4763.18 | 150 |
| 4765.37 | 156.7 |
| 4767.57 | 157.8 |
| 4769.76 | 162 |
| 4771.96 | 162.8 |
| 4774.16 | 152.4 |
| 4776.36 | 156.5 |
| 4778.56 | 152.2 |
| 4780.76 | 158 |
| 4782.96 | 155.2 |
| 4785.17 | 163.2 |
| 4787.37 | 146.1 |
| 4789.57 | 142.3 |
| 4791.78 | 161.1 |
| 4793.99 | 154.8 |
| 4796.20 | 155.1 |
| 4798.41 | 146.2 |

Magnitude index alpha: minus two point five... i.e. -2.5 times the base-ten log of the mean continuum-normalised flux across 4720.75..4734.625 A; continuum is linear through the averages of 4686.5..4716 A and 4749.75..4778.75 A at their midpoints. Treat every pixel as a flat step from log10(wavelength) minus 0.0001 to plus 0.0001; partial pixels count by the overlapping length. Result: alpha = 0.03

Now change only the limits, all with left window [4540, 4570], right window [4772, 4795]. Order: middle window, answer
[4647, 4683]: -0.01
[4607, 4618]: 0.01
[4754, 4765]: 0.02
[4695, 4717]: 0.00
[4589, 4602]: 0.00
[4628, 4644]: -0.02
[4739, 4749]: 0.01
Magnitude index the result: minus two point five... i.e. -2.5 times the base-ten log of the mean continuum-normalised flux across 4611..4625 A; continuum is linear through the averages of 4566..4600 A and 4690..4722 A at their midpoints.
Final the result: 0.03 mag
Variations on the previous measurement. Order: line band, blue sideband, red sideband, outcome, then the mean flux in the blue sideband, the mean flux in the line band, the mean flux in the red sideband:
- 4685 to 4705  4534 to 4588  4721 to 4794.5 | -0.020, 160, 159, 154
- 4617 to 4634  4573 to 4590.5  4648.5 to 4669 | 0.015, 161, 158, 160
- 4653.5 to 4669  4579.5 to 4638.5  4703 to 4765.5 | -0.020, 159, 160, 154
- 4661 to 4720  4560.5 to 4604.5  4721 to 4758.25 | -0.021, 160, 159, 153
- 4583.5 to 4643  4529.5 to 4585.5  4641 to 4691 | 0.006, 160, 159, 161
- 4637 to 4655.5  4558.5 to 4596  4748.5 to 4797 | -0.025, 162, 163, 155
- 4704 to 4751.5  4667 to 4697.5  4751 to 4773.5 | 0.022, 160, 155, 156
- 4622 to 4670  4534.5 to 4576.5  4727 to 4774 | -0.023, 161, 162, 155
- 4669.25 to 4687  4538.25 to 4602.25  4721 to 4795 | -0.014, 161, 159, 154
